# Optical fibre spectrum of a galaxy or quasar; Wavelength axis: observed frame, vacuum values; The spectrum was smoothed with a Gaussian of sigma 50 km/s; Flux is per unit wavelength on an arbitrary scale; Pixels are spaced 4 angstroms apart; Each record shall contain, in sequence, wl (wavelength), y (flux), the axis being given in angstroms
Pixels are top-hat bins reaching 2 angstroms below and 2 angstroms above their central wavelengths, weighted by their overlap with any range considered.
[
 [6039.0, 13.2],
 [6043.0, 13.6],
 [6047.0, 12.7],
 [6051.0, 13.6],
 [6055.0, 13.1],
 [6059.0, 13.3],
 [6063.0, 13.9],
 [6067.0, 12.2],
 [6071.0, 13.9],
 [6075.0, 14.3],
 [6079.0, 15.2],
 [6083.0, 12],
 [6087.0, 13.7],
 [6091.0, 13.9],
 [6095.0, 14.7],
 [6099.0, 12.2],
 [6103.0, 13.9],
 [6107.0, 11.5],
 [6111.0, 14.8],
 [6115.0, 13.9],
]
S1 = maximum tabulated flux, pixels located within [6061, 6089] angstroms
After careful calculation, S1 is 15.2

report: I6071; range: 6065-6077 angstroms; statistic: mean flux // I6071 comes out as 13.5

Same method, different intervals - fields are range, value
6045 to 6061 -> 13.2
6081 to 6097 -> 13.6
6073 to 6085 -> 13.8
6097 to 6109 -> 12.5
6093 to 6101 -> 13.4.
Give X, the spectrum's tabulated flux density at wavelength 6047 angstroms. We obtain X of 12.7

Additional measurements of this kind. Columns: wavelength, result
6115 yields 13.9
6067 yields 12.2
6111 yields 14.8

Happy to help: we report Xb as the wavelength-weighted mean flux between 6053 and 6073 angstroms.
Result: 13.3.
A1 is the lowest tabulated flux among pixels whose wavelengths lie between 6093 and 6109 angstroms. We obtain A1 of 11.5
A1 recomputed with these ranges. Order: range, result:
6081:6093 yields 12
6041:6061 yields 12.7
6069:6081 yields 13.9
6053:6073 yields 12.2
